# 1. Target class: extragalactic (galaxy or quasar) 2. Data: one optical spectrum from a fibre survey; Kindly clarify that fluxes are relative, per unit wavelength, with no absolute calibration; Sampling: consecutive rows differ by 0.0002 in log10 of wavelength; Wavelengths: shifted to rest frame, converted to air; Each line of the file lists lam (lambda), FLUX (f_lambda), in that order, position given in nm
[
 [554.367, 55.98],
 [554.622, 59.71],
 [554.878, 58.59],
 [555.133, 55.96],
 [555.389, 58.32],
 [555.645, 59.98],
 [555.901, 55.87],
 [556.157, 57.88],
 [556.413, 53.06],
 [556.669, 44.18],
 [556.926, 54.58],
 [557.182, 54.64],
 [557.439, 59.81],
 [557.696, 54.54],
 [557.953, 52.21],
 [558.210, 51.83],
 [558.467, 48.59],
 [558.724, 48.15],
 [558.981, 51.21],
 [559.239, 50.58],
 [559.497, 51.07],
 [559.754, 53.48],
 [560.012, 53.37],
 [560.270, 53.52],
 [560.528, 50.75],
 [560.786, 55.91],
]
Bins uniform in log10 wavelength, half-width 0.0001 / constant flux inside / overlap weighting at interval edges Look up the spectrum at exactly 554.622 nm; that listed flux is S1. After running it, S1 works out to 59.71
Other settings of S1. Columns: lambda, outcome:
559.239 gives 50.58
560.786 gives 55.91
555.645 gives 59.98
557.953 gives 52.21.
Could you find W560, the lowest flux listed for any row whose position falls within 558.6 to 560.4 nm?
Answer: 48.15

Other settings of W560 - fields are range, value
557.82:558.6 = 48.59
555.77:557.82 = 44.18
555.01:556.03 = 55.87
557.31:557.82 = 54.54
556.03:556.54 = 53.06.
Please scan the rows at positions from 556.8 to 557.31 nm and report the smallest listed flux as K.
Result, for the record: 54.58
